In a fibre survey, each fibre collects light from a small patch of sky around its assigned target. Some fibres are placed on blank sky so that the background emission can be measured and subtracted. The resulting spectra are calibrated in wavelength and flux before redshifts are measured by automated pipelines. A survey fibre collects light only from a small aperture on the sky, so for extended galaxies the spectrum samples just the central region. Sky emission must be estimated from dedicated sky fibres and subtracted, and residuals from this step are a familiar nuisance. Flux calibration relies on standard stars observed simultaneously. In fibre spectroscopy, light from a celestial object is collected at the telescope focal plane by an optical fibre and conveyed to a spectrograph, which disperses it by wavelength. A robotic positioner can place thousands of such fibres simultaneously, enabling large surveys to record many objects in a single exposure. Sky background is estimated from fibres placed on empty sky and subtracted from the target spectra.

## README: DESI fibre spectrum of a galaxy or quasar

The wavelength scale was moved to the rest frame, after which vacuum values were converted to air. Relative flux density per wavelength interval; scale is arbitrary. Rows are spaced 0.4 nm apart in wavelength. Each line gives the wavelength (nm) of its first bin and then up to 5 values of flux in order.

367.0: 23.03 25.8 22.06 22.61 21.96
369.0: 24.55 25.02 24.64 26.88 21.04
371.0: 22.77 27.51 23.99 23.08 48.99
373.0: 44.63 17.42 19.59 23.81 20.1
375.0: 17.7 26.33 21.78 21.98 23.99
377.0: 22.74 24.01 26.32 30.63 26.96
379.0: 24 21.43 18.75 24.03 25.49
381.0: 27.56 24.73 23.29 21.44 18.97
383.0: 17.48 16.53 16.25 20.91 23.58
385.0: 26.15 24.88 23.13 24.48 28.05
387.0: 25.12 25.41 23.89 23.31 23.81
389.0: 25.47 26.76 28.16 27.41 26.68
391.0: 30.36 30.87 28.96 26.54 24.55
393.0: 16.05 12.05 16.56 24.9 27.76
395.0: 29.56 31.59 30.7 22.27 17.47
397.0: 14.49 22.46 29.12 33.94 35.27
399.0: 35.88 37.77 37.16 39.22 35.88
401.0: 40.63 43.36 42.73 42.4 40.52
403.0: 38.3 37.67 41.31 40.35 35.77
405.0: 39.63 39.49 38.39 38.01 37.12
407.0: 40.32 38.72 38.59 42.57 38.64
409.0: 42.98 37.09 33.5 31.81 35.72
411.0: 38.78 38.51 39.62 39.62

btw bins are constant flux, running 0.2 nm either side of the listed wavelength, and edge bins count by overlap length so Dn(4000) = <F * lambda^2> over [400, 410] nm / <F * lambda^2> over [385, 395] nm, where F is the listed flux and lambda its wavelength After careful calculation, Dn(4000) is 1.70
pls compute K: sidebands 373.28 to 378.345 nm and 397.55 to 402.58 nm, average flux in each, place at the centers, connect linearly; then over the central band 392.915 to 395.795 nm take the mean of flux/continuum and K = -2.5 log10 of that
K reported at 0.41 mag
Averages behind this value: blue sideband 22.8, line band 23.4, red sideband 37.7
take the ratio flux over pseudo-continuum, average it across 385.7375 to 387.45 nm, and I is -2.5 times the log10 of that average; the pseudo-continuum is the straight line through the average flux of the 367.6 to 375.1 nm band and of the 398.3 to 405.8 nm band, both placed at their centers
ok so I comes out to 0.25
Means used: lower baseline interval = 25.3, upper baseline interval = 39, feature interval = 25.4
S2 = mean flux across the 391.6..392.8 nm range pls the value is 26.7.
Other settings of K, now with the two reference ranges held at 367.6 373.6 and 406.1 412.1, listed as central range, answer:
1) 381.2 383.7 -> 0.43 mag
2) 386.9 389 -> 0.29 mag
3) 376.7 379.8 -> 0.17 mag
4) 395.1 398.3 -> 0.34 mag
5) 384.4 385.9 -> 0.25 mag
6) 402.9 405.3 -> -0.06 mag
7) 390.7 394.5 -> 0.37 mag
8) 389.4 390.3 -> 0.17 mag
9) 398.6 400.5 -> -0.06 mag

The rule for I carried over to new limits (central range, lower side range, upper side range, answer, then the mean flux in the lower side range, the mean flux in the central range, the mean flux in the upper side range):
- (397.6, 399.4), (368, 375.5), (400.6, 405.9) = 0.11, 25.4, 34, 39.9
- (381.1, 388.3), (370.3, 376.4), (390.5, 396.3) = 0.12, 25.4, 22.7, 25.3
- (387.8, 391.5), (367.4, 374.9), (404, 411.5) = 0.19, 25.5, 26.7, 38.2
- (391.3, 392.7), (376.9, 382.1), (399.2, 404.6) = 0.19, 24.6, 27.7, 39.6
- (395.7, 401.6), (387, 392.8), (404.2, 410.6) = 0.03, 26.5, 31.7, 38.2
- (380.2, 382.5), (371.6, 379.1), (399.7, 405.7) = 0.19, 25.7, 24.2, 39.6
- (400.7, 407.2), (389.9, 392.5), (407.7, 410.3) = -0.13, 28.3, 39.7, 38.1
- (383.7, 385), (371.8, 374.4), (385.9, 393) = 0.25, 29.2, 21.5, 26.1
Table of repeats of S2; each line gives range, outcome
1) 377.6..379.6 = 25.9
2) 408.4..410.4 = 36.8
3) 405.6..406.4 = 38.2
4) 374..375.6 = 22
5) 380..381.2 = 25.7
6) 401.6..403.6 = 40.3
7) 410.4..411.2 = 37.2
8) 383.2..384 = 16.4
